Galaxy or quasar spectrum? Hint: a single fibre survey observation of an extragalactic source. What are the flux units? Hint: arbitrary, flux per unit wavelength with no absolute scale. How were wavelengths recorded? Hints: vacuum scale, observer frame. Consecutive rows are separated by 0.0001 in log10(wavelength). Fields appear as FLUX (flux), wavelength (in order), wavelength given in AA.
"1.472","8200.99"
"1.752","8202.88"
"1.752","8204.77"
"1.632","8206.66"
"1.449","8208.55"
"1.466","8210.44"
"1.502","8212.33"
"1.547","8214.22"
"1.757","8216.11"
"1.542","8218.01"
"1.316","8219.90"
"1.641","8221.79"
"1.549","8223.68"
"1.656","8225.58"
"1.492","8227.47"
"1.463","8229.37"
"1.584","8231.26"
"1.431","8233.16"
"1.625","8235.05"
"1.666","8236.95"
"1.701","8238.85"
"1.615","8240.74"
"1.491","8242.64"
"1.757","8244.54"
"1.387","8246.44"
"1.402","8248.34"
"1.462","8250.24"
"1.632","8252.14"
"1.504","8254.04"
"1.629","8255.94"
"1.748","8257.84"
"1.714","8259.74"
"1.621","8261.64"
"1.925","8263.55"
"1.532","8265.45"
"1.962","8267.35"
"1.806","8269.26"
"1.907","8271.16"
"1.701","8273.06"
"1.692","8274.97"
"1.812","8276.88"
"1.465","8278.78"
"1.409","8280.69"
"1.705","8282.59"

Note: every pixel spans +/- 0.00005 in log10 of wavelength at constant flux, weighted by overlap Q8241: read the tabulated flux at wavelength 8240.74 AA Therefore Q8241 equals 1.615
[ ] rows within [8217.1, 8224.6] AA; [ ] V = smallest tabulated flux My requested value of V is 1.316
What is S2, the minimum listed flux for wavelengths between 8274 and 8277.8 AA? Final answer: 1.692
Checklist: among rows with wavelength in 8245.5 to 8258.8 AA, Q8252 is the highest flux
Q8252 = 1.748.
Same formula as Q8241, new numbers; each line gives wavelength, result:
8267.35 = 1.962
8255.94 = 1.629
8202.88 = 1.752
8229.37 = 1.463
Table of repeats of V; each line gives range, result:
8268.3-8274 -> 1.701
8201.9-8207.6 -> 1.632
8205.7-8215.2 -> 1.449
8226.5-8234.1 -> 1.431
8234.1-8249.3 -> 1.387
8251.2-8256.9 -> 1.504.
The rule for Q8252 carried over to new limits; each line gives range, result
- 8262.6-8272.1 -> 1.962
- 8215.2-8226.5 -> 1.757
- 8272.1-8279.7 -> 1.812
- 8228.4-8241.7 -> 1.701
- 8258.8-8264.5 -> 1.925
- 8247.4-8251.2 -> 1.462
